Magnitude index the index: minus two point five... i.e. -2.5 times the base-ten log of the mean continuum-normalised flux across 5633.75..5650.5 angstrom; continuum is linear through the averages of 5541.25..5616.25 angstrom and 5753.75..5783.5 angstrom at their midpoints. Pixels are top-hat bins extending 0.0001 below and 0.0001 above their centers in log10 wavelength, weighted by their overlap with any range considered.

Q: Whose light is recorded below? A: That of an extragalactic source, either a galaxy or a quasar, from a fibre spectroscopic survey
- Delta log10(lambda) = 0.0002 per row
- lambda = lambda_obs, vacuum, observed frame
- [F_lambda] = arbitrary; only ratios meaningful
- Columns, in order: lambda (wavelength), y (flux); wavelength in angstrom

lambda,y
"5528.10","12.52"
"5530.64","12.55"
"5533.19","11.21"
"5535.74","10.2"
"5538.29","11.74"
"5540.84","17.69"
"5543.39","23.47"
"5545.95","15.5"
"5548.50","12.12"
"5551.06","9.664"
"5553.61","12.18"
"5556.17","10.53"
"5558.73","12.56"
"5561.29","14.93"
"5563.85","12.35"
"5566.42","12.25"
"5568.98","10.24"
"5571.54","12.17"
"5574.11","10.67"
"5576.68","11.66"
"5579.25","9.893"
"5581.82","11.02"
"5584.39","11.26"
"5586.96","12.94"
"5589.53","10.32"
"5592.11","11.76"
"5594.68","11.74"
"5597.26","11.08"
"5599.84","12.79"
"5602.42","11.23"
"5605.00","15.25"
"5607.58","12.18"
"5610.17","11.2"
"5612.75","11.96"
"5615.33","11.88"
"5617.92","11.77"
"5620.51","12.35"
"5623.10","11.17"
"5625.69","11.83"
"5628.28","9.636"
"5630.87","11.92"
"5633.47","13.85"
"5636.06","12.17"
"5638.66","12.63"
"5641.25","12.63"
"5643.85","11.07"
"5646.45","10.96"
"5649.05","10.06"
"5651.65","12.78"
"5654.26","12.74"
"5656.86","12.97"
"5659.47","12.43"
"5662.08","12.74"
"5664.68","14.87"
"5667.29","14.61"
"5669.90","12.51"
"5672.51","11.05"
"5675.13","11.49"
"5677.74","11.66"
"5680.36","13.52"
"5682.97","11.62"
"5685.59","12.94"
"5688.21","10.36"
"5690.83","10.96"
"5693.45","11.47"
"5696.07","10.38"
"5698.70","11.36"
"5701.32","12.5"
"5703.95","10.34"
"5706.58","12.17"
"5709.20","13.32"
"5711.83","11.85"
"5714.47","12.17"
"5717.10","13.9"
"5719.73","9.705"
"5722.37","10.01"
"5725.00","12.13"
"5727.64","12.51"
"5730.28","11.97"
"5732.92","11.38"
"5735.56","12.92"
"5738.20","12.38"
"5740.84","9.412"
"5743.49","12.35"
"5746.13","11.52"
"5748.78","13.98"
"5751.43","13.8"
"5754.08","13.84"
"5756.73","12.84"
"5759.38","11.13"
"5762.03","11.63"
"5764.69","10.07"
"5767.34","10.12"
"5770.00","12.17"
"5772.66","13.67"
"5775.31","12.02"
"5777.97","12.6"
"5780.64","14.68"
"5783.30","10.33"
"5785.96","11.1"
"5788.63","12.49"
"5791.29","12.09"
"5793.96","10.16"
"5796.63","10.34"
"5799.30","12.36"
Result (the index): 0.05 mag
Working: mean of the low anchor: 12.4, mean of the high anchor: 12.1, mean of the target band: 11.7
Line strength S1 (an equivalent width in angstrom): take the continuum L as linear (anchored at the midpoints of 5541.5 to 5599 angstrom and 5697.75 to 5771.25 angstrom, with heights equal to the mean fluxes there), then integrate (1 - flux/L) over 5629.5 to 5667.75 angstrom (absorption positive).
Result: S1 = -1.2 angstrom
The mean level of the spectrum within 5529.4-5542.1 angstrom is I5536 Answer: 12.7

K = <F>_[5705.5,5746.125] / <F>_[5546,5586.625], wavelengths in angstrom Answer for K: 1.01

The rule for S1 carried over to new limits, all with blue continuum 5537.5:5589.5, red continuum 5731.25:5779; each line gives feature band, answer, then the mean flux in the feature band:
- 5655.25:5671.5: -1.21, 13.3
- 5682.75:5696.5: 1.10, 11.3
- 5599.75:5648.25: 2.01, 12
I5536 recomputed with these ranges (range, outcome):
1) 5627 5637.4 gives 11.9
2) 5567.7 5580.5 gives 10.9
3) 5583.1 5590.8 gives 11.5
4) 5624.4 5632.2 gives 11.1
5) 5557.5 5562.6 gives 13.8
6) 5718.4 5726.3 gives 10.6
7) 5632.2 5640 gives 12.9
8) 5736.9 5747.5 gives 11.4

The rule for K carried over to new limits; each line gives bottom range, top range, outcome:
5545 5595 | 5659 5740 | 1.02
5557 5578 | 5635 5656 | 0.99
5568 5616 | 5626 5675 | 1.05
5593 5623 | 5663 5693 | 1.02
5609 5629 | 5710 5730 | 1.02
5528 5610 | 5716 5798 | 0.96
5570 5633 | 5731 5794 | 1.03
